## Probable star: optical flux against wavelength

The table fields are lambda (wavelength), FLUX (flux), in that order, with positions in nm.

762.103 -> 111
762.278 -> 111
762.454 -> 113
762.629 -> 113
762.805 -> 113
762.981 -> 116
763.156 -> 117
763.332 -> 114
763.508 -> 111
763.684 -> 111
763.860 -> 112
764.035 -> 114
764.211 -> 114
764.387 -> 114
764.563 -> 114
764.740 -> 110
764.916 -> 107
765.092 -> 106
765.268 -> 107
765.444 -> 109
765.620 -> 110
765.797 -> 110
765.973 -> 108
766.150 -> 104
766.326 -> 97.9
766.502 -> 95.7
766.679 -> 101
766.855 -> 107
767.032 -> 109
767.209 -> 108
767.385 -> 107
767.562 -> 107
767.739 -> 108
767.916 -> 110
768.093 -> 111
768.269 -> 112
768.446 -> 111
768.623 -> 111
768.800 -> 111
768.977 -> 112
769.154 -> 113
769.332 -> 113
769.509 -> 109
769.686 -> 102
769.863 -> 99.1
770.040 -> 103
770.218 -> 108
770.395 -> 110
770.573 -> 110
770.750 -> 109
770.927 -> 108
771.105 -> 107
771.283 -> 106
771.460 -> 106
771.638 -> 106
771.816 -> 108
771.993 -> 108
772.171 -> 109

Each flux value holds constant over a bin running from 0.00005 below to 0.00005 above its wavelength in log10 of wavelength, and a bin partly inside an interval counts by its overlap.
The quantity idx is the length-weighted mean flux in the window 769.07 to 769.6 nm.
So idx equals 112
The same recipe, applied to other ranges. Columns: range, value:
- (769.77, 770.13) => 101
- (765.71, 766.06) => 109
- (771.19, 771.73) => 106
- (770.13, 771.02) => 109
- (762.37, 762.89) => 113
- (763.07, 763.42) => 115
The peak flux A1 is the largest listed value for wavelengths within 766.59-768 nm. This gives 110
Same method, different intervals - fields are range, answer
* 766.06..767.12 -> 109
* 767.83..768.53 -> 112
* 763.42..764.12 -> 114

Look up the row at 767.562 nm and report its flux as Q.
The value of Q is 107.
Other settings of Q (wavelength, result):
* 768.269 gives 112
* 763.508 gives 111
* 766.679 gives 101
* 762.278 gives 111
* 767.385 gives 107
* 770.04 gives 103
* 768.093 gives 111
